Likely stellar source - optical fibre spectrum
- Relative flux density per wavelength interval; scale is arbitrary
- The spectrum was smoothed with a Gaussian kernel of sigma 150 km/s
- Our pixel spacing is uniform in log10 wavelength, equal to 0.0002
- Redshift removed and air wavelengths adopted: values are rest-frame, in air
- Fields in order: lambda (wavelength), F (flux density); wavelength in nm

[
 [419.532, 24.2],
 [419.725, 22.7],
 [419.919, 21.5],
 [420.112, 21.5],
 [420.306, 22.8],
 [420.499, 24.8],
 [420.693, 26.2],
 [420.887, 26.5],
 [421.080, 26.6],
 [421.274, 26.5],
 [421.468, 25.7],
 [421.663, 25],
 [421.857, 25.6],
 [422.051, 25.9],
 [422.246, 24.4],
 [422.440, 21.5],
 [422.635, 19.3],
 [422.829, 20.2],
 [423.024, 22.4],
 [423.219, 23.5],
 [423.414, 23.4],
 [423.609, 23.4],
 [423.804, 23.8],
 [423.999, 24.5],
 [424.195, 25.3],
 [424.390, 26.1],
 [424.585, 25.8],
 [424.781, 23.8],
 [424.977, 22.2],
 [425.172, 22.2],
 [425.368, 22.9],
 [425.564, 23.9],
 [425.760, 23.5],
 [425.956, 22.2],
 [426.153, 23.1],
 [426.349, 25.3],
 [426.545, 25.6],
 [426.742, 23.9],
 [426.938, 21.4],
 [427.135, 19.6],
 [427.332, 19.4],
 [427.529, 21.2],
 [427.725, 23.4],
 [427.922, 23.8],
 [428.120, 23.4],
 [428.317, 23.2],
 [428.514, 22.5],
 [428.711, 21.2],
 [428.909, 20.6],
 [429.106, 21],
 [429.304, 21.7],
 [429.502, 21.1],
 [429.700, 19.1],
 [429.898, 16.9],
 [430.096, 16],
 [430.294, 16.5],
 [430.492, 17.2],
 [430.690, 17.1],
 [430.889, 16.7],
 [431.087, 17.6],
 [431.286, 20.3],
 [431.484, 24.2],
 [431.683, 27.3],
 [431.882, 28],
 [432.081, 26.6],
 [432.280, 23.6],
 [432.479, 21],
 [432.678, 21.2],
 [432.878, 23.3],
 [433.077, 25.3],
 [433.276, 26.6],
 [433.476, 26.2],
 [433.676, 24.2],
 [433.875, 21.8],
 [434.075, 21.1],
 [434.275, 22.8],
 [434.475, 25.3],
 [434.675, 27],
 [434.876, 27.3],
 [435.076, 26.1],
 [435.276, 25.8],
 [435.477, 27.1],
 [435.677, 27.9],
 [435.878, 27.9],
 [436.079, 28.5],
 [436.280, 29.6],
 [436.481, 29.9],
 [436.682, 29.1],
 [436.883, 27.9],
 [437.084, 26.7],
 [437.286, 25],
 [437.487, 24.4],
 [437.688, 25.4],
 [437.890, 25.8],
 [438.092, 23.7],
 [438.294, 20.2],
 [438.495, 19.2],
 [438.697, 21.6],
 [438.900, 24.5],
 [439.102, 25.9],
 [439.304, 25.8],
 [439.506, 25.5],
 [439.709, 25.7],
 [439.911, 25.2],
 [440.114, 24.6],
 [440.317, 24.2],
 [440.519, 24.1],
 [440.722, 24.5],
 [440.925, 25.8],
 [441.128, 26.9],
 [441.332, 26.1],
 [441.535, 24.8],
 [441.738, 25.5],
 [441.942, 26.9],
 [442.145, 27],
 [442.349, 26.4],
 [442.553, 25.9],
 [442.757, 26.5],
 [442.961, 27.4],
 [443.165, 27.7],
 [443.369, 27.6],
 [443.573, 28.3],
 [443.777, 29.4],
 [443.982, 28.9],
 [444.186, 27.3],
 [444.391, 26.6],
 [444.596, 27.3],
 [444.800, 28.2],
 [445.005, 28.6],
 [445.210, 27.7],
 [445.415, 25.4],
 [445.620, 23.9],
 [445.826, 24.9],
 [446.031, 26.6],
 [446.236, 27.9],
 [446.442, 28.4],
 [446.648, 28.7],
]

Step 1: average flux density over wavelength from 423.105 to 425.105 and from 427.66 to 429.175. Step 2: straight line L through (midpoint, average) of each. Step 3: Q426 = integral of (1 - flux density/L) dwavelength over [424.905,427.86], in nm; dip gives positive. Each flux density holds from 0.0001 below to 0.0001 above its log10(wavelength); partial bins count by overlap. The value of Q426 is 0.070 nm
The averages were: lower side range 24.1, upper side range 22.4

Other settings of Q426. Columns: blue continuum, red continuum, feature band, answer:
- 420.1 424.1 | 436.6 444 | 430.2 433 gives 0.38 nm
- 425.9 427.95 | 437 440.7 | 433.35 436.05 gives -0.21 nm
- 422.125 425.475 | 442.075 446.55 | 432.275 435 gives 0.11 nm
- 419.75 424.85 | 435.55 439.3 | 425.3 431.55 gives 0.92 nm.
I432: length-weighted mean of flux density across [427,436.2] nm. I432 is 22.8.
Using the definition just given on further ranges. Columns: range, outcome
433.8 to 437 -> 26.6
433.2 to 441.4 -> 25.4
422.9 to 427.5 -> 23.3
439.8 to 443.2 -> 25.8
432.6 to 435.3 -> 24.6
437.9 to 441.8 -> 24.4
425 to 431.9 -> 21.4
